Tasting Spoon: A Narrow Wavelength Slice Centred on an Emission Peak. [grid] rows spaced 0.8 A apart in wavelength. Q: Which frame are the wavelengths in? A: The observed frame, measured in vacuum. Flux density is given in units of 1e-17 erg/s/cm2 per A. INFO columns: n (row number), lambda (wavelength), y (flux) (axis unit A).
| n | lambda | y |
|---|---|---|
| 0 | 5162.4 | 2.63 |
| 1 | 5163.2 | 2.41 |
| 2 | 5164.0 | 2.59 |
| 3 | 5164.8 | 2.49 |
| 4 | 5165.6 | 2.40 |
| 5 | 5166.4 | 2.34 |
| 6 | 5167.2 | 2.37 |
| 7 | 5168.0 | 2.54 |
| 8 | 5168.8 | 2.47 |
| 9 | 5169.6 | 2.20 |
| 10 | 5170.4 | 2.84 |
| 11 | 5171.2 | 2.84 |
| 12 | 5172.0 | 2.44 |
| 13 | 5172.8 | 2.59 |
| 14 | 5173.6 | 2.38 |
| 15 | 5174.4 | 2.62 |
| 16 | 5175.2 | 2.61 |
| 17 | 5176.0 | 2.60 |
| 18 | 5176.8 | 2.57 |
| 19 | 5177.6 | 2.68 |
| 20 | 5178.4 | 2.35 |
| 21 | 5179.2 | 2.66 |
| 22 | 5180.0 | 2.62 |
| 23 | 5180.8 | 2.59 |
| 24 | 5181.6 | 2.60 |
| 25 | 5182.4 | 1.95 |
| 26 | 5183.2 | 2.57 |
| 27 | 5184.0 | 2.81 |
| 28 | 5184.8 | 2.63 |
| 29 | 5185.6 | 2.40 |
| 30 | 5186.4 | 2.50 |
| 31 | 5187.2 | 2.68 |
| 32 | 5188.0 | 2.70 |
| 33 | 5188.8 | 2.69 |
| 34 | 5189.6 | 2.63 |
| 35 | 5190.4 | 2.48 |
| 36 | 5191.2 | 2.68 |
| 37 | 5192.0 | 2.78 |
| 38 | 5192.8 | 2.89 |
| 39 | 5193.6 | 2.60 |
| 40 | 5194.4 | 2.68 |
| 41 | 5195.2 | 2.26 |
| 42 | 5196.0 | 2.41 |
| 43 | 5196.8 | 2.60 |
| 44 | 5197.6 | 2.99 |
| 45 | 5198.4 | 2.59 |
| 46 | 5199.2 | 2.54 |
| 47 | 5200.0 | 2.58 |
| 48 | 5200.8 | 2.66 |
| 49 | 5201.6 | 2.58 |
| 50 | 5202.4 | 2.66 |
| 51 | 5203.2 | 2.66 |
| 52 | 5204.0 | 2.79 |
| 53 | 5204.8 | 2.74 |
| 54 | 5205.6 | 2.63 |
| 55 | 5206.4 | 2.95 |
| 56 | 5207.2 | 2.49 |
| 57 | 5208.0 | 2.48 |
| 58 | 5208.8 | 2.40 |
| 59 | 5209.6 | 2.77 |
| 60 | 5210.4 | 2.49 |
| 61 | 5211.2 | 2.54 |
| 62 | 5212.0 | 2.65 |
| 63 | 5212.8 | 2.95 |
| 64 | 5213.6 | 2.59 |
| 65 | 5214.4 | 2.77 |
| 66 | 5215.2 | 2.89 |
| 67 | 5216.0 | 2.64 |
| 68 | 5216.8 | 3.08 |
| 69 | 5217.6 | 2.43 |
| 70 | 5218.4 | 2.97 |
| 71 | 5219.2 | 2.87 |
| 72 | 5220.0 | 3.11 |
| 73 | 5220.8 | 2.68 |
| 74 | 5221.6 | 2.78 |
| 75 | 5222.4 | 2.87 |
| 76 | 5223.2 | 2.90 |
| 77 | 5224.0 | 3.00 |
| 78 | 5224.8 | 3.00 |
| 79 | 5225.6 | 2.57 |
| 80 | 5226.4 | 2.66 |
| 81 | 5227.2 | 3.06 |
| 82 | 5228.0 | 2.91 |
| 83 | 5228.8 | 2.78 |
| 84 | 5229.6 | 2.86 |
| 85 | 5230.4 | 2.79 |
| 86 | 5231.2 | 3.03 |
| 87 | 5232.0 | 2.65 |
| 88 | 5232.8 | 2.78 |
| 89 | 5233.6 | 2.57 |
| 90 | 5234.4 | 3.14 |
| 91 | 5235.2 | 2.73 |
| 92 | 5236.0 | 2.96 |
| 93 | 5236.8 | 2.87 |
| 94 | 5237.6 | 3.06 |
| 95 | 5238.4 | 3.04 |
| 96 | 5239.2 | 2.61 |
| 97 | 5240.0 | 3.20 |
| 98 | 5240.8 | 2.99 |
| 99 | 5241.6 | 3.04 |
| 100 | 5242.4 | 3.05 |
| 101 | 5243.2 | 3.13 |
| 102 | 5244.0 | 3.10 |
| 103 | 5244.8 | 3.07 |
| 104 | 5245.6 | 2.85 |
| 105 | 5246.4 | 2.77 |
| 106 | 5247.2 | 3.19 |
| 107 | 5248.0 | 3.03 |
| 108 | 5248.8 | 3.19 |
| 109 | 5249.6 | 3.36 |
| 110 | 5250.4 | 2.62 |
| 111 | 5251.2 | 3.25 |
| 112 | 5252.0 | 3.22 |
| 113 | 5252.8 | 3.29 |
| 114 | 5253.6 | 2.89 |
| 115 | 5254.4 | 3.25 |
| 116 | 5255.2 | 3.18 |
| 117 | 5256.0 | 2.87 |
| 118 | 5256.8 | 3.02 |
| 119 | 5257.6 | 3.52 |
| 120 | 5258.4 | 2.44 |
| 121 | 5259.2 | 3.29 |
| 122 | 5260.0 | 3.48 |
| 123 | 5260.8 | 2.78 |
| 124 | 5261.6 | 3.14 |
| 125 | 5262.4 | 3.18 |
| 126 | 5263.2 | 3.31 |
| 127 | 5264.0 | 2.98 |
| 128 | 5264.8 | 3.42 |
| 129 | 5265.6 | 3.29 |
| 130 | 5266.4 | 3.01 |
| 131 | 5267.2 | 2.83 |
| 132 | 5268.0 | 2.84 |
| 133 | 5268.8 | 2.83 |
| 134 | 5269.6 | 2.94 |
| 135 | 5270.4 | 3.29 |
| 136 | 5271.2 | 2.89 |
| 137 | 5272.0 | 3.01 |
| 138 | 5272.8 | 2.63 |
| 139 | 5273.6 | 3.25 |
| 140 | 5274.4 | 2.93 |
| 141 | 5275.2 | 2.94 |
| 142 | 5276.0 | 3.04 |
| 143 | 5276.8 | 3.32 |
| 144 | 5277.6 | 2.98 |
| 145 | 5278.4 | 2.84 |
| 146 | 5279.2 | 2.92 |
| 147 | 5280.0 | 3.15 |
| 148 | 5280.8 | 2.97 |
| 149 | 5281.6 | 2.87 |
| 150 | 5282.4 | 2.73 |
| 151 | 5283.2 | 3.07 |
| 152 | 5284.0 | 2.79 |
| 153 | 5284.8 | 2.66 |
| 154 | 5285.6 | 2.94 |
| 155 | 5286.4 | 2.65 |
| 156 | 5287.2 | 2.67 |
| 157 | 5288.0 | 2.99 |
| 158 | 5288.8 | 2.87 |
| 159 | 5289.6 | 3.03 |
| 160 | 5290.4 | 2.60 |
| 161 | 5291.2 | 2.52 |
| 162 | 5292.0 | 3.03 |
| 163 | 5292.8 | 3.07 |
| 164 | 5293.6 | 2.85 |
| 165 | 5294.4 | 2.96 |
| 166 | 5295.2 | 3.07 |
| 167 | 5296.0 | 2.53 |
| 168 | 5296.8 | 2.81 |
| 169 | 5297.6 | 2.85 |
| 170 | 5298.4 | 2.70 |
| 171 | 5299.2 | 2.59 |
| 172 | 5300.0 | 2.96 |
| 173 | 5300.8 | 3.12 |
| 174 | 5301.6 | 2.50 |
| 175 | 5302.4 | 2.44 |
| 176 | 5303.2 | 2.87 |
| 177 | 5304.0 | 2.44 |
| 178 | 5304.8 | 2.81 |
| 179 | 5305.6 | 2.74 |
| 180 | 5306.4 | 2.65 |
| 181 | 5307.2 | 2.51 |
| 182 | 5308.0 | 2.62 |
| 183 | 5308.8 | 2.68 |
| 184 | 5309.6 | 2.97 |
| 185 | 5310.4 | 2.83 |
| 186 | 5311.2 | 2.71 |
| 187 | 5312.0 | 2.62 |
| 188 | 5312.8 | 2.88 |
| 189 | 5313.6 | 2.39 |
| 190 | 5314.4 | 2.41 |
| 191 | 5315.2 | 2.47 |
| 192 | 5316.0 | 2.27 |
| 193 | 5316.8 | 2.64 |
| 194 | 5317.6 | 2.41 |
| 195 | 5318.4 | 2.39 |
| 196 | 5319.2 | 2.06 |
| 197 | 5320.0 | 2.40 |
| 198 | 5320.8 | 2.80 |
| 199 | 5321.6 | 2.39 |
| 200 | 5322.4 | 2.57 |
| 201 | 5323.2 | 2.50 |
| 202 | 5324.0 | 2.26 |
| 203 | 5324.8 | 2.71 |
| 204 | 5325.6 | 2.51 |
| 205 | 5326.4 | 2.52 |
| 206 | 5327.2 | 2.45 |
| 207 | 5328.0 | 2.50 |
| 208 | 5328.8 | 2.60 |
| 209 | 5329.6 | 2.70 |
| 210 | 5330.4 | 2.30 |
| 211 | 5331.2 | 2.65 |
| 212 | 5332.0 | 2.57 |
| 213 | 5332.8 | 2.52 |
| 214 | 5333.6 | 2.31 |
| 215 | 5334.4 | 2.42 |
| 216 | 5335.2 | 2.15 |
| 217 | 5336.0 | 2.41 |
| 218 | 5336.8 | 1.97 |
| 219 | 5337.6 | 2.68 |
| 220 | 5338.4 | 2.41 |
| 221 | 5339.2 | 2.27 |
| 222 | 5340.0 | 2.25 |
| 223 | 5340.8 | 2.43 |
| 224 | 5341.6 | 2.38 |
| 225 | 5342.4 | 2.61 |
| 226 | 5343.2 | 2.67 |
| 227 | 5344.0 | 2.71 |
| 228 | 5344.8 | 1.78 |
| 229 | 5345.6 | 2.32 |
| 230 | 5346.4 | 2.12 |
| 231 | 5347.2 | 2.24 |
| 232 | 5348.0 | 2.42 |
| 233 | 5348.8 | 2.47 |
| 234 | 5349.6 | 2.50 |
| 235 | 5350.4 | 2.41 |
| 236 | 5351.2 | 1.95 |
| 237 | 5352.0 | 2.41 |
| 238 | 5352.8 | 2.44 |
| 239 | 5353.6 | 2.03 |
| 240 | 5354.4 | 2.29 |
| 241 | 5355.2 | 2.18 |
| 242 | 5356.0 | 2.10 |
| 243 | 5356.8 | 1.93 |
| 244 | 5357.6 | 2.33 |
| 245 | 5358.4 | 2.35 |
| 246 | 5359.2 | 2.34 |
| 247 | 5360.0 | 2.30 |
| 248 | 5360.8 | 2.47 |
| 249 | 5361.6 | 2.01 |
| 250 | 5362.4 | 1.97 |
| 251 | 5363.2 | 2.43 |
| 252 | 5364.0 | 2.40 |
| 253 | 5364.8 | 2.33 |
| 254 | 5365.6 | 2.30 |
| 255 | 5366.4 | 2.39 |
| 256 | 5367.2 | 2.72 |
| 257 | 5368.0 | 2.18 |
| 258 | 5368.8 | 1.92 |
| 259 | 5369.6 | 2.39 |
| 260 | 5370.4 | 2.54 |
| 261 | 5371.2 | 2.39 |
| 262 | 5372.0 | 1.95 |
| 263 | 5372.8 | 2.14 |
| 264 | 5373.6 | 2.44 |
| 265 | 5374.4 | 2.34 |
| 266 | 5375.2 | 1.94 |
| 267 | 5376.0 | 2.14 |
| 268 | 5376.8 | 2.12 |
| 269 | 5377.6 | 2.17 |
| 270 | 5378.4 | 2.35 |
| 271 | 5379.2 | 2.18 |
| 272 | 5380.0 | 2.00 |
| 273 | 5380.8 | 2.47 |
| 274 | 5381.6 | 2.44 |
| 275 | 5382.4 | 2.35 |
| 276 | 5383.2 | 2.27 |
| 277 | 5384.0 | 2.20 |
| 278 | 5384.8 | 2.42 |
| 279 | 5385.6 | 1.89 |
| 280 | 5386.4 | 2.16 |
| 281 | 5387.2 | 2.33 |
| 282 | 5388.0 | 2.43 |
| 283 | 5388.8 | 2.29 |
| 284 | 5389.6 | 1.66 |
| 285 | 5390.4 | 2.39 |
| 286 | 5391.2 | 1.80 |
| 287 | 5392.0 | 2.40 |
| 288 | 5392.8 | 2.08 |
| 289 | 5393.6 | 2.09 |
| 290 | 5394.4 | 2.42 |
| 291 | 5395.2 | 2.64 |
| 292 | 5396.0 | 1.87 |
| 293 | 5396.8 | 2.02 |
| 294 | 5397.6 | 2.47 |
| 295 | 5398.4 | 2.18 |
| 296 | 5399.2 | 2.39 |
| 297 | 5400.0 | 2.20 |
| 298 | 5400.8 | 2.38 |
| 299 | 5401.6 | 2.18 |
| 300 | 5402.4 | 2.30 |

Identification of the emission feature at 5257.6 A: C III] 1909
